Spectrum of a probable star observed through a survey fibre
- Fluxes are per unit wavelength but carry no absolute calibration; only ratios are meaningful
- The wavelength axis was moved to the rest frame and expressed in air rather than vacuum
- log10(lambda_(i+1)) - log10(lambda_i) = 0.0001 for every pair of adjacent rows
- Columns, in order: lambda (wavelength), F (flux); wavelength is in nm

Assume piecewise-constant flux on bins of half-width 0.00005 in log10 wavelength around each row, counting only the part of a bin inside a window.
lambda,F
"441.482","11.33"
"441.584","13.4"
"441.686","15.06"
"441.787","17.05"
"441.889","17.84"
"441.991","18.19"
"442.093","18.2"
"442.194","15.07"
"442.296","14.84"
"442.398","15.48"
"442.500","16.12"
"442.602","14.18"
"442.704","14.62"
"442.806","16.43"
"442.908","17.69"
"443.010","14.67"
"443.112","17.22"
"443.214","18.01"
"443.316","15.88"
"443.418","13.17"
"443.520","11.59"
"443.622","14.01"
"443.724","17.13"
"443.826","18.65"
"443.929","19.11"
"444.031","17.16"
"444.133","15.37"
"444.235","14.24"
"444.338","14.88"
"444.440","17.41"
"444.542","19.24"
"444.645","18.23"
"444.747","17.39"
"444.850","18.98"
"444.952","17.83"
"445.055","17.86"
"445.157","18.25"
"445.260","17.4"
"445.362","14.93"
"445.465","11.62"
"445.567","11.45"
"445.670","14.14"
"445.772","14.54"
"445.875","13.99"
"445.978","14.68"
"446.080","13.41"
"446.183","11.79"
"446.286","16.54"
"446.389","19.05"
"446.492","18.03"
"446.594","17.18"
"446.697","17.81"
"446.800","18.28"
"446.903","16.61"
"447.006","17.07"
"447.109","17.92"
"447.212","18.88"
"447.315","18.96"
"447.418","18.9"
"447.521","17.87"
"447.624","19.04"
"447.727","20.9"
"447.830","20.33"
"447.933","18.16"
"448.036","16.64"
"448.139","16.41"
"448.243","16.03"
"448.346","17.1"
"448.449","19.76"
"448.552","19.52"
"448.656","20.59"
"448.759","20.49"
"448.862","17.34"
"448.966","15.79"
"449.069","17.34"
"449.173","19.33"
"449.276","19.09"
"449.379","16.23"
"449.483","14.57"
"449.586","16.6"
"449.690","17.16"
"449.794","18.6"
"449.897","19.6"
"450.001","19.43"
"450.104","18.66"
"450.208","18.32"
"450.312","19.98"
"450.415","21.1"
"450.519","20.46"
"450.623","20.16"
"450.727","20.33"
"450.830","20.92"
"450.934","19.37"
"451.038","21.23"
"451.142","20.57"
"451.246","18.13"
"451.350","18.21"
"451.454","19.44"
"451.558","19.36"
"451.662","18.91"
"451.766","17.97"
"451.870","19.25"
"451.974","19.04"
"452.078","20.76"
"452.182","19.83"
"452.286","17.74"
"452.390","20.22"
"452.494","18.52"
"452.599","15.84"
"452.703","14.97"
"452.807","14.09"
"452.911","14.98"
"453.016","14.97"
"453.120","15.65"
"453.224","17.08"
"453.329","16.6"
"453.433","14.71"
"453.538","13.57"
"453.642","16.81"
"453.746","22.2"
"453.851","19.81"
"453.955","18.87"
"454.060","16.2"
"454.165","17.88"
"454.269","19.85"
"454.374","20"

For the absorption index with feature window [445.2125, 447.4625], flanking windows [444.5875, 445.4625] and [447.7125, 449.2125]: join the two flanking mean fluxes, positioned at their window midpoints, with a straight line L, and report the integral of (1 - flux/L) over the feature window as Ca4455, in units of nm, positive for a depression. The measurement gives 0.21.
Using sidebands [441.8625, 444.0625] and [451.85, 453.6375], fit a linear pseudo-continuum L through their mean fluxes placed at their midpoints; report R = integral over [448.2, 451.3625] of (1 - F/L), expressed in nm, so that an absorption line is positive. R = -0.41 nm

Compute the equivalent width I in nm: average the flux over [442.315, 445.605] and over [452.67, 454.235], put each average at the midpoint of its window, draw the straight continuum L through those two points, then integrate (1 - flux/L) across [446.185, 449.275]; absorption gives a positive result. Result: -0.338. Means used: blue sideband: 16.1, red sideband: 16.6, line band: 18.1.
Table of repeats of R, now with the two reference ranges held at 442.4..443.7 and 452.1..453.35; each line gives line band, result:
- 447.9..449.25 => -0.16 nm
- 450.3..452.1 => -0.34 nm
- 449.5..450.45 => -0.13 nm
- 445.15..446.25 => 0.12 nm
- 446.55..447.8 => -0.18 nm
